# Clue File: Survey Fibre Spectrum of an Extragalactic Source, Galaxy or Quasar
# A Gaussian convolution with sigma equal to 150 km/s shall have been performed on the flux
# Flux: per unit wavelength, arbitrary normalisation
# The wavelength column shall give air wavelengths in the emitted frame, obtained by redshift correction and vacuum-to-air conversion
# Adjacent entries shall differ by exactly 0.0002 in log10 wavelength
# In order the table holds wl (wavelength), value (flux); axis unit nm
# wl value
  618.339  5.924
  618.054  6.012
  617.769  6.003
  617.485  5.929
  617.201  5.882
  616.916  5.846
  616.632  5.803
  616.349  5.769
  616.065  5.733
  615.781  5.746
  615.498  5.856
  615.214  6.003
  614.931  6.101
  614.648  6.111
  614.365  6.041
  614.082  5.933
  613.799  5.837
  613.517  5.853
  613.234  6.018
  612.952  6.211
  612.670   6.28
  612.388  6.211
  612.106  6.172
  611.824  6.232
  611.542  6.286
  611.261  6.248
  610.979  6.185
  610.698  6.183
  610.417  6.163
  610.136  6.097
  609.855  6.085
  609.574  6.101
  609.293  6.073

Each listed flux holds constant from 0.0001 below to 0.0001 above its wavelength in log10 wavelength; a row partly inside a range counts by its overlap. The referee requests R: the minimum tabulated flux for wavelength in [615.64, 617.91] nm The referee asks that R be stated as 5.733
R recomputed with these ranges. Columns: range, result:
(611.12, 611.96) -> 6.232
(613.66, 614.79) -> 5.837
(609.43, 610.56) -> 6.085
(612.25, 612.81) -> 6.211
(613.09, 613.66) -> 5.853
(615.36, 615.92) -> 5.746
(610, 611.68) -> 6.097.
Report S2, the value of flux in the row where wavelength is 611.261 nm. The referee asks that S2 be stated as 6.248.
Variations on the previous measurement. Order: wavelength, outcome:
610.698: 6.183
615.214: 6.003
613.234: 6.018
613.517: 5.853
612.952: 6.211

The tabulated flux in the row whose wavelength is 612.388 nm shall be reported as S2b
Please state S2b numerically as 6.211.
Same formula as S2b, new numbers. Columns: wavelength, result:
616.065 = 5.733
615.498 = 5.856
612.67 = 6.28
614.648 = 6.111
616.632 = 5.803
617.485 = 5.929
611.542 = 6.286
